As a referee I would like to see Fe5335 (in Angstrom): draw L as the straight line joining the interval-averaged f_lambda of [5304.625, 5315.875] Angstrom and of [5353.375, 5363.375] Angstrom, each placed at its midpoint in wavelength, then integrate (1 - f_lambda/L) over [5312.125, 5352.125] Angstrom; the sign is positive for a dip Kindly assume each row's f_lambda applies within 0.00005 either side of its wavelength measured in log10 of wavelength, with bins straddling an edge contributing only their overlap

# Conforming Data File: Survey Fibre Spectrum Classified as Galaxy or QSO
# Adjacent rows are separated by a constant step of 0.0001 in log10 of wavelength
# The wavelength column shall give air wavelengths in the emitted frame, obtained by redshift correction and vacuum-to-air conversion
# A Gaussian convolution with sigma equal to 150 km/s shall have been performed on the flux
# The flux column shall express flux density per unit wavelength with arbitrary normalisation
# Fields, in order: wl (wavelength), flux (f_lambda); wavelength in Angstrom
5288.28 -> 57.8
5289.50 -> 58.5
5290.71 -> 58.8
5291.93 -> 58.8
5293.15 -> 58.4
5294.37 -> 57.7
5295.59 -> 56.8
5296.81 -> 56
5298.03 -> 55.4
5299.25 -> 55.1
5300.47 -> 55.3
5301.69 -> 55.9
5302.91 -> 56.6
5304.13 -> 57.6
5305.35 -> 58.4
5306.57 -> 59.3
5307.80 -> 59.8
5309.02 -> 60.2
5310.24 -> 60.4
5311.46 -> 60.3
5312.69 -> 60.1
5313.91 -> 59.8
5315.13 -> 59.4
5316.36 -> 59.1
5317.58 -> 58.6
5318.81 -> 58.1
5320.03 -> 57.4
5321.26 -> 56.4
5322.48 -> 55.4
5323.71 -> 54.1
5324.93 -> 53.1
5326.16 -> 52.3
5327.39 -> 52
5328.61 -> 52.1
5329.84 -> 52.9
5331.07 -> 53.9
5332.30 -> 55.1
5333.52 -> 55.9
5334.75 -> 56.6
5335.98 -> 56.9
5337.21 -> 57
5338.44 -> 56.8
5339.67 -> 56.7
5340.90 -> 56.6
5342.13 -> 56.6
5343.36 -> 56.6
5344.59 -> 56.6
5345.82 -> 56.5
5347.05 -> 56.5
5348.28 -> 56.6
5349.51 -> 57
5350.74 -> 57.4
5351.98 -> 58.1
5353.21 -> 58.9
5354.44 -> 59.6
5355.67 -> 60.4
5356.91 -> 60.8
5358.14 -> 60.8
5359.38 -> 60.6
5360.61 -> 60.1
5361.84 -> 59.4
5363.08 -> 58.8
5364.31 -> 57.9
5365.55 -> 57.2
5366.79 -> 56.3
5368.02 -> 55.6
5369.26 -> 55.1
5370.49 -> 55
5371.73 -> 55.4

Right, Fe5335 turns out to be 2.4 Angstrom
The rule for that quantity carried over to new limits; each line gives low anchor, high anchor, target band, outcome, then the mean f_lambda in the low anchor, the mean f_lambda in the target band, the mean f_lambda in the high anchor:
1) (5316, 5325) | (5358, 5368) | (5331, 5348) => 0.34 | 56.7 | 56.4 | 58.6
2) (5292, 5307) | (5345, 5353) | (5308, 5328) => -0.12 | 56.9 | 57.4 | 57.1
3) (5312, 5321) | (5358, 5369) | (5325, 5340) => 0.99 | 58.8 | 54.7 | 58.3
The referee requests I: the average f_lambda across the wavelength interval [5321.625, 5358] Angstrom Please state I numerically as 56.2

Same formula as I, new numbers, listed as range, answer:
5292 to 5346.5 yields 56.7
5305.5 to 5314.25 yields 59.9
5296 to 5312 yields 57.7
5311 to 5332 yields 56.1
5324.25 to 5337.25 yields 54.2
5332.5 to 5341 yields 56.6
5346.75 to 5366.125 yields 58.8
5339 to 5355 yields 57.2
